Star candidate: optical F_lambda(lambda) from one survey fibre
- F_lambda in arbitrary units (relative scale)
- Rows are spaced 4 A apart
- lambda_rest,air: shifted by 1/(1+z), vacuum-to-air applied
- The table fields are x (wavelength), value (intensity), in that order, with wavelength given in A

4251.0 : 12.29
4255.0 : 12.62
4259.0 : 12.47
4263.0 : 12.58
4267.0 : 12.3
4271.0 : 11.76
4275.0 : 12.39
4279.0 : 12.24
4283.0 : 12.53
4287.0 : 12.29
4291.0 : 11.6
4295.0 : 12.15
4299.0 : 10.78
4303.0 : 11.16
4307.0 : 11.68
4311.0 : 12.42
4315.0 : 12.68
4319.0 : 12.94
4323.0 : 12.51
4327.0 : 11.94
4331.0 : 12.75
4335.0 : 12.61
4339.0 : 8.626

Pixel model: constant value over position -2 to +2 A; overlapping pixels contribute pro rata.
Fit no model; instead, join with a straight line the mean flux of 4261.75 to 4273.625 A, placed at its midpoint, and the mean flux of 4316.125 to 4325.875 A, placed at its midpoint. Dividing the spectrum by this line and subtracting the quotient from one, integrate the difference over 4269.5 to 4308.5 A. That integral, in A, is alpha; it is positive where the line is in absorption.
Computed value 1.62 A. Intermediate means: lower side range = 12.2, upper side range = 12.7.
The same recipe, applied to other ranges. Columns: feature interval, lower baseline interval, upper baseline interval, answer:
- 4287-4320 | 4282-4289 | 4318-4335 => 1.4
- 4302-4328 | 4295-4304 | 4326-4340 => -1.9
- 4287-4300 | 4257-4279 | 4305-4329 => 0.7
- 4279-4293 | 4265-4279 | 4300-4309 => -0.4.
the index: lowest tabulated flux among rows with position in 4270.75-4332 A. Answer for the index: 10.78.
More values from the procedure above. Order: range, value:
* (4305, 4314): 11.68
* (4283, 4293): 11.6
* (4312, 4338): 11.94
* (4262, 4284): 11.76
